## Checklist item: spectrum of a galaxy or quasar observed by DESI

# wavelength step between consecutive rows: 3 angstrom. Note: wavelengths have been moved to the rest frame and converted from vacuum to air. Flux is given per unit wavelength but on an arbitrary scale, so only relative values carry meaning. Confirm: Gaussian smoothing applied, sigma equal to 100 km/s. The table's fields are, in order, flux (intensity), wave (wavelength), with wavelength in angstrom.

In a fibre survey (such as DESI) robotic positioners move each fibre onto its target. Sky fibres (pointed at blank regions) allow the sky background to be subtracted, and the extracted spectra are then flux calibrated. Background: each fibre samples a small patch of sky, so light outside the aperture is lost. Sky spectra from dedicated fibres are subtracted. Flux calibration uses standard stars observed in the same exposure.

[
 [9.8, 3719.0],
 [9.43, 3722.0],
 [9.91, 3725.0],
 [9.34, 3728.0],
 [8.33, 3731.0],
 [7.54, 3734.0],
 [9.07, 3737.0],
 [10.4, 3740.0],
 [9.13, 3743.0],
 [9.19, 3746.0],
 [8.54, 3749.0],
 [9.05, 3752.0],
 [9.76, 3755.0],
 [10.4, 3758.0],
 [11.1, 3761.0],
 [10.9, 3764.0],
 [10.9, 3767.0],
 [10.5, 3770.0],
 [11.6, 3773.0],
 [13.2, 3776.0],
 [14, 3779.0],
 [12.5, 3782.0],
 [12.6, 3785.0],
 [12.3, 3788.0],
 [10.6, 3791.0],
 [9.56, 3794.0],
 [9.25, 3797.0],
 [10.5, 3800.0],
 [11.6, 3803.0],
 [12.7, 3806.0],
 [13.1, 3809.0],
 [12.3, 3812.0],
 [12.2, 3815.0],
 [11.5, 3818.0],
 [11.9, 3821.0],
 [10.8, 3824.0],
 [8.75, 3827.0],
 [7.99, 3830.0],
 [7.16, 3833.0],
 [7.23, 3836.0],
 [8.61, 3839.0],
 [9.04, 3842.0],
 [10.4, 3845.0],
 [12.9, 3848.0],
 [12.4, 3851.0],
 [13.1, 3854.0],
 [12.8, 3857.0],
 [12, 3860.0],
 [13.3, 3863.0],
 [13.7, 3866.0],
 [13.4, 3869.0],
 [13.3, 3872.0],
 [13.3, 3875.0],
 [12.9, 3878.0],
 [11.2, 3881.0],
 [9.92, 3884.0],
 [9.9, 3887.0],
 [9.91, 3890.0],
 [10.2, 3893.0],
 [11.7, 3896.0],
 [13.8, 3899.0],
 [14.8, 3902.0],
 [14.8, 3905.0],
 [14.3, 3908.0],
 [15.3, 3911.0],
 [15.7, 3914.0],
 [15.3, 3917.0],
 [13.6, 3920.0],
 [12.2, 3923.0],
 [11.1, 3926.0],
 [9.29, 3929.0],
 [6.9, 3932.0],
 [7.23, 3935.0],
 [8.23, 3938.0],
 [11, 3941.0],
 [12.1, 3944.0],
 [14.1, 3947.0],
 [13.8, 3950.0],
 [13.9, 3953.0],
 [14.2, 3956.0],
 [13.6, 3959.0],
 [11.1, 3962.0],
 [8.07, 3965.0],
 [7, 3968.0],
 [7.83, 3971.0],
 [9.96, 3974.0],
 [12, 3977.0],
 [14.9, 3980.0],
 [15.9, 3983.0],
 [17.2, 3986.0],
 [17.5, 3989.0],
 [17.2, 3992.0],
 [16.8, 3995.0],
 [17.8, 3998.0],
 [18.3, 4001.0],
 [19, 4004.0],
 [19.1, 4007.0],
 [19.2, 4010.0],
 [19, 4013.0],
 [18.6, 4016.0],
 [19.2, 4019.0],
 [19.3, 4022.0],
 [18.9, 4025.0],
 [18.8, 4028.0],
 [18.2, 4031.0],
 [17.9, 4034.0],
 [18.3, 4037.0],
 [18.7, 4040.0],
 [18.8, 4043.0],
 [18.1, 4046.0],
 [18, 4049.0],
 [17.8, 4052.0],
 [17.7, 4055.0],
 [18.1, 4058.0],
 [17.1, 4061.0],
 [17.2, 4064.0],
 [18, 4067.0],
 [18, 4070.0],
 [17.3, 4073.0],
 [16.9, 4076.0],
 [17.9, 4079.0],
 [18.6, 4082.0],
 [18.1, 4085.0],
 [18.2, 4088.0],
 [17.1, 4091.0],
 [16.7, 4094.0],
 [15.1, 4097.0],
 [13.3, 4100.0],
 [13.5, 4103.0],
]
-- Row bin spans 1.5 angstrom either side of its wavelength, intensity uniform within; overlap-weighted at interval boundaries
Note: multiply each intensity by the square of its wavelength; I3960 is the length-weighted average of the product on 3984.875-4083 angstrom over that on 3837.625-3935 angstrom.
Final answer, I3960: 1.6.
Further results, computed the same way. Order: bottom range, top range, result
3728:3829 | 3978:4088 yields 1.90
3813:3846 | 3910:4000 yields 1.41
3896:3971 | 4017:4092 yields 1.60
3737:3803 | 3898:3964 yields 1.27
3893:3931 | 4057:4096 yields 1.44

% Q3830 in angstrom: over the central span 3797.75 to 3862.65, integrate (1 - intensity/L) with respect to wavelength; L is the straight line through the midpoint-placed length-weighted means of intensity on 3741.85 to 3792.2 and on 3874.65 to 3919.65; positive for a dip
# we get 5.3 angstrom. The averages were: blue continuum 11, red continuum 12.9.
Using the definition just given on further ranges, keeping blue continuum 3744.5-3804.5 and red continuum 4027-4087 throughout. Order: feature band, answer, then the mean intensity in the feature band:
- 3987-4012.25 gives -2.4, 18.1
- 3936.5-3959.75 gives 4.1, 12.6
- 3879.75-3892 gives 3.1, 10.2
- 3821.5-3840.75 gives 5.8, 8.61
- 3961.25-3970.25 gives 4.1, 8.45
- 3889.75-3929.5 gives 3.0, 13.2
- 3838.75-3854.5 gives 2.0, 11.1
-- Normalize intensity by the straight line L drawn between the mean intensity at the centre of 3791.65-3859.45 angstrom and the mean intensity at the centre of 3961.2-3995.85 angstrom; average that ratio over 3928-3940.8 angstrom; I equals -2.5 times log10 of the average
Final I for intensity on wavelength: 0.443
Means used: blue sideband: 10.7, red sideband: 12.9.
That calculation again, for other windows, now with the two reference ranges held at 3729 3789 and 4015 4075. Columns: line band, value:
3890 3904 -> 0.149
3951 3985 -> 0.340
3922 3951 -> 0.408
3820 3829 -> 0.194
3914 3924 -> 0.055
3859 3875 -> 0.019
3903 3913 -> -0.024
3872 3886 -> 0.153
